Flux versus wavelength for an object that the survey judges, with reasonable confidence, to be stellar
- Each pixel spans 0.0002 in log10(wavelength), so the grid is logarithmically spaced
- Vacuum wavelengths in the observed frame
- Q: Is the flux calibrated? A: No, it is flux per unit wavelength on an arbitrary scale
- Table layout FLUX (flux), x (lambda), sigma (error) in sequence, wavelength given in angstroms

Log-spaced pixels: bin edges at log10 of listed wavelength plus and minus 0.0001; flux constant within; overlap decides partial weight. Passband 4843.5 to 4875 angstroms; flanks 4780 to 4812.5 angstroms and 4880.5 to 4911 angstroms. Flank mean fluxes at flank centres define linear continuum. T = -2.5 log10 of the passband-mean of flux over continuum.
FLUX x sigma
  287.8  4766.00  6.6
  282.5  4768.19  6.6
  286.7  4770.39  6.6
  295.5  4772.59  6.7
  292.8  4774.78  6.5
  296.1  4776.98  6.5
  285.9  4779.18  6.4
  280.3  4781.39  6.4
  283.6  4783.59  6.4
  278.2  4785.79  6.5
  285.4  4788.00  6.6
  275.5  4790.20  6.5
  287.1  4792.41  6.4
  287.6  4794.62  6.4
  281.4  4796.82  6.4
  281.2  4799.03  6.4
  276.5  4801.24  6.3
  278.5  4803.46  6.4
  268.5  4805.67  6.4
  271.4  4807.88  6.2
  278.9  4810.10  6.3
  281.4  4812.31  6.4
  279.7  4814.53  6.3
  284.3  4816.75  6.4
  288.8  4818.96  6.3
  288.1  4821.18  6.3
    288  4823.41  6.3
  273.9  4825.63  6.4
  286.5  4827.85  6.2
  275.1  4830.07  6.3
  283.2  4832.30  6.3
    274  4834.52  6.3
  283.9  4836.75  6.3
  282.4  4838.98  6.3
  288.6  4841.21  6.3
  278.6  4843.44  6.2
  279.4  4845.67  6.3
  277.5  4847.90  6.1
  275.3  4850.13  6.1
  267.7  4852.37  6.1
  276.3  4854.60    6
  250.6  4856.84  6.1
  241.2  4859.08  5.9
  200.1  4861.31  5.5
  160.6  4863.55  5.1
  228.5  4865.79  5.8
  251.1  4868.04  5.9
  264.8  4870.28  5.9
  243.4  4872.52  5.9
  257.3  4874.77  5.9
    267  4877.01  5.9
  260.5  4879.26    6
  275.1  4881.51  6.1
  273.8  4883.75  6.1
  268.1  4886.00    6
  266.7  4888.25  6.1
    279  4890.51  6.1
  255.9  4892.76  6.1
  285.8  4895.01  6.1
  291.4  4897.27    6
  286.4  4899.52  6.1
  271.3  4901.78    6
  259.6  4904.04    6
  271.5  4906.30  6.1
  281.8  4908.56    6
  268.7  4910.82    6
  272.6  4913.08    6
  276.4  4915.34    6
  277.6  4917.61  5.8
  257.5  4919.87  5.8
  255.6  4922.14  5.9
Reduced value 0.113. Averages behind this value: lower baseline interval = 280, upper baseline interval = 274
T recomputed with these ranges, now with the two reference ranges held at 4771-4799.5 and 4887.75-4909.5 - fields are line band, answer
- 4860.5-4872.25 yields 0.239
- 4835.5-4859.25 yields 0.023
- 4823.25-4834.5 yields 0.005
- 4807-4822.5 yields 0.003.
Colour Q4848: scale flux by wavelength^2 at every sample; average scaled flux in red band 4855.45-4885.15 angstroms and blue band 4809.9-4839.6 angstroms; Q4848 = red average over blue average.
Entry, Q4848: 0.9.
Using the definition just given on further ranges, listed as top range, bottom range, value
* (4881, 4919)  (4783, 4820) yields 1.02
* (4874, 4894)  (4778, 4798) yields 0.98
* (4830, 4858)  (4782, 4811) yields 1.01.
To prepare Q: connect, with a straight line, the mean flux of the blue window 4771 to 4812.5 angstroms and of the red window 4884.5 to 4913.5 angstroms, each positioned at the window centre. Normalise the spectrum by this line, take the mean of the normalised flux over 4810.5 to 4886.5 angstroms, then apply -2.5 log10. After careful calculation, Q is 0.046 mag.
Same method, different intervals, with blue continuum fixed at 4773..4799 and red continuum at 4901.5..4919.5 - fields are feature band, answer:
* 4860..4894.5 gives 0.10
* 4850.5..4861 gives 0.09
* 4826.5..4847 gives -0.01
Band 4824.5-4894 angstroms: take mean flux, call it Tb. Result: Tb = 263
